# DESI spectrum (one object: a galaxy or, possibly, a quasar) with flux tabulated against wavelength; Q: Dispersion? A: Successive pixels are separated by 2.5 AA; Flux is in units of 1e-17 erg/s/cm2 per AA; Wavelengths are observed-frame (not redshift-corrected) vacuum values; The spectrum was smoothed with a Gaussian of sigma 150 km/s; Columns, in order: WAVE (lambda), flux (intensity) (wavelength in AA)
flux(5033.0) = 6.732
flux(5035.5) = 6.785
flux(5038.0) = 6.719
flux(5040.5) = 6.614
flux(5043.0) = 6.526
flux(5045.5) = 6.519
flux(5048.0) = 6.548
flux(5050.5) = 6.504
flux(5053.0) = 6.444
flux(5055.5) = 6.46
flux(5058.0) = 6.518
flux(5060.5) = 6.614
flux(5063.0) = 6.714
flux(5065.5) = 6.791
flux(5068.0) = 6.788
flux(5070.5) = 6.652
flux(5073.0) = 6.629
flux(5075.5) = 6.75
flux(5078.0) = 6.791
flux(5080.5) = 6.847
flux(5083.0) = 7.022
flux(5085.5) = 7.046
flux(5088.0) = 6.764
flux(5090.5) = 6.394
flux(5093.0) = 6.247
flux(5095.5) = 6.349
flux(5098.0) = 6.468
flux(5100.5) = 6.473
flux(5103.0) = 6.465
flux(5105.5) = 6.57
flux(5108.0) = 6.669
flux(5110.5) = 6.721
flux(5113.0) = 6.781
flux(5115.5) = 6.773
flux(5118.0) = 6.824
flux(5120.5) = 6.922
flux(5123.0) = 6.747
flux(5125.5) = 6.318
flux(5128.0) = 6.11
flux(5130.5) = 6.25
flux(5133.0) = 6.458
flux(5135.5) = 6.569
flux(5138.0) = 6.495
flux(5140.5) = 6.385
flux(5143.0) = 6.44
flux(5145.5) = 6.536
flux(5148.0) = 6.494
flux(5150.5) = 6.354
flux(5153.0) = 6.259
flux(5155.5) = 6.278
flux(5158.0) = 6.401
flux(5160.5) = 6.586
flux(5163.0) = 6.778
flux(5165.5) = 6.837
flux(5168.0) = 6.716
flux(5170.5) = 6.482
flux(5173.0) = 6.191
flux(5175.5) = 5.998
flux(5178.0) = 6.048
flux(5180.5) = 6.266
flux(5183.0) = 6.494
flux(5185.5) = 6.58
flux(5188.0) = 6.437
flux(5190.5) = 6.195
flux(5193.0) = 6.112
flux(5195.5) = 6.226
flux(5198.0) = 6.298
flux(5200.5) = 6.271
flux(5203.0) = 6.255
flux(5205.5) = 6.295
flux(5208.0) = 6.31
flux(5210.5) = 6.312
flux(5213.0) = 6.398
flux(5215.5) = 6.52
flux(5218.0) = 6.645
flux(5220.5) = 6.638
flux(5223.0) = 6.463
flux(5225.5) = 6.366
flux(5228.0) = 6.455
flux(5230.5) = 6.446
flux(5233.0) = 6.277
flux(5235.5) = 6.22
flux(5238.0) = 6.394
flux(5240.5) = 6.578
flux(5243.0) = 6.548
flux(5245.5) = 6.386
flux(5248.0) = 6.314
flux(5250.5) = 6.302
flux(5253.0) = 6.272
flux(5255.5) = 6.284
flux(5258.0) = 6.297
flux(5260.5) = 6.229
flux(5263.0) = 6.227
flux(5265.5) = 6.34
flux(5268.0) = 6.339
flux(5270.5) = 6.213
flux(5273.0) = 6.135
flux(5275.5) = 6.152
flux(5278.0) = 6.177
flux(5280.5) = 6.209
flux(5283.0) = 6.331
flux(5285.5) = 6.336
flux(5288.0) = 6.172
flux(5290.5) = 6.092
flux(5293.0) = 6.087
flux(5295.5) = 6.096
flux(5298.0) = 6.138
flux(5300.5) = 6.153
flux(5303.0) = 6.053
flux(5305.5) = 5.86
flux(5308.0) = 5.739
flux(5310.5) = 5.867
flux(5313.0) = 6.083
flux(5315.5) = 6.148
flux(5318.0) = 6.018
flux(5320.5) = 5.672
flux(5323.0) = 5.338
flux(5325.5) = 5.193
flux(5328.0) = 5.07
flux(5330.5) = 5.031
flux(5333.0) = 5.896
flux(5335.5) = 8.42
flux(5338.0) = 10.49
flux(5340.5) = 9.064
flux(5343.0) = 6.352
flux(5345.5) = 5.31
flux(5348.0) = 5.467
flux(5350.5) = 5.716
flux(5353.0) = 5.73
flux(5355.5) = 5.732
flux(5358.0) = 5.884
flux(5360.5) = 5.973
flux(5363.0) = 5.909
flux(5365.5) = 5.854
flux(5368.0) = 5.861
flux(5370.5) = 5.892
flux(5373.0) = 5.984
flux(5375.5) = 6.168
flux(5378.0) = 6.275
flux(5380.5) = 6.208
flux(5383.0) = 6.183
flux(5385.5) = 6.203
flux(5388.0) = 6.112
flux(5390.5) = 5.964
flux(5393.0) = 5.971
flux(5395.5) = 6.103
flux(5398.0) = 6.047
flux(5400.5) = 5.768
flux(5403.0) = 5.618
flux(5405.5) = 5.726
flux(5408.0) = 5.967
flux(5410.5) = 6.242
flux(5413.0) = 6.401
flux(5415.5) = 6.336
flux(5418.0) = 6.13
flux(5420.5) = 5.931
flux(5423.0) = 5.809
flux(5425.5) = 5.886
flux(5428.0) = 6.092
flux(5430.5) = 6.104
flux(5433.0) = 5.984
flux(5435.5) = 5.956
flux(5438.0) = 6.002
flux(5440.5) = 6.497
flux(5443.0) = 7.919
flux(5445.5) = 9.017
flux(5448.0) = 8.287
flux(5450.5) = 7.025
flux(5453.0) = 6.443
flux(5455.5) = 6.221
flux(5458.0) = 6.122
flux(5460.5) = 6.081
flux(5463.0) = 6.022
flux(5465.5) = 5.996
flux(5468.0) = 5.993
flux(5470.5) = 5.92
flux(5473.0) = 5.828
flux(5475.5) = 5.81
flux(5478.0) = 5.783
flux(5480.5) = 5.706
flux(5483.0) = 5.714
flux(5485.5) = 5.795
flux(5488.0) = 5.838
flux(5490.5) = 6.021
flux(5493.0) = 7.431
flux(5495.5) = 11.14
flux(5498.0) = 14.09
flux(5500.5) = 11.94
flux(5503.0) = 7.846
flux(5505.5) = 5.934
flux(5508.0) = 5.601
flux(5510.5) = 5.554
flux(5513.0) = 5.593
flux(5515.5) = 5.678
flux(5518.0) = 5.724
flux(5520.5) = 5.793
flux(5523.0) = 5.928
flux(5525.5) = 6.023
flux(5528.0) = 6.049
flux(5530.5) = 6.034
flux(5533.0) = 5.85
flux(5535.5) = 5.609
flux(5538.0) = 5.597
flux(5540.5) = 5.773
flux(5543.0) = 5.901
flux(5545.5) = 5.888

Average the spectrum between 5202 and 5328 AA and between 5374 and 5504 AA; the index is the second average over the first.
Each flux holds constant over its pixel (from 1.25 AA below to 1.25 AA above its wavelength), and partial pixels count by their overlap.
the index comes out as 1.07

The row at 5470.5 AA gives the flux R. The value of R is 5.92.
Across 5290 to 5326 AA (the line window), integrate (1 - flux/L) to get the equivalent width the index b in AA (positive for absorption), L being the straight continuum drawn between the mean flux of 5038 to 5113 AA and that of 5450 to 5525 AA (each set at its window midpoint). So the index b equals 4.0 AA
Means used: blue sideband 6.62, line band 5.91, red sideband 6.68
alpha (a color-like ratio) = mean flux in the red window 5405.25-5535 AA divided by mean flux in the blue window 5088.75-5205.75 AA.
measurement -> 1.02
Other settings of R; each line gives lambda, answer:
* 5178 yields 6.048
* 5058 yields 6.518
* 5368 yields 5.861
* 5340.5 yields 9.064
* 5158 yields 6.401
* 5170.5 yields 6.482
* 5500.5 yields 11.94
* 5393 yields 5.971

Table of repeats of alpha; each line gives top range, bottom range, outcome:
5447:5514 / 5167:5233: 1.08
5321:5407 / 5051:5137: 0.93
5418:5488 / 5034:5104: 0.95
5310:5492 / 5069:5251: 0.95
